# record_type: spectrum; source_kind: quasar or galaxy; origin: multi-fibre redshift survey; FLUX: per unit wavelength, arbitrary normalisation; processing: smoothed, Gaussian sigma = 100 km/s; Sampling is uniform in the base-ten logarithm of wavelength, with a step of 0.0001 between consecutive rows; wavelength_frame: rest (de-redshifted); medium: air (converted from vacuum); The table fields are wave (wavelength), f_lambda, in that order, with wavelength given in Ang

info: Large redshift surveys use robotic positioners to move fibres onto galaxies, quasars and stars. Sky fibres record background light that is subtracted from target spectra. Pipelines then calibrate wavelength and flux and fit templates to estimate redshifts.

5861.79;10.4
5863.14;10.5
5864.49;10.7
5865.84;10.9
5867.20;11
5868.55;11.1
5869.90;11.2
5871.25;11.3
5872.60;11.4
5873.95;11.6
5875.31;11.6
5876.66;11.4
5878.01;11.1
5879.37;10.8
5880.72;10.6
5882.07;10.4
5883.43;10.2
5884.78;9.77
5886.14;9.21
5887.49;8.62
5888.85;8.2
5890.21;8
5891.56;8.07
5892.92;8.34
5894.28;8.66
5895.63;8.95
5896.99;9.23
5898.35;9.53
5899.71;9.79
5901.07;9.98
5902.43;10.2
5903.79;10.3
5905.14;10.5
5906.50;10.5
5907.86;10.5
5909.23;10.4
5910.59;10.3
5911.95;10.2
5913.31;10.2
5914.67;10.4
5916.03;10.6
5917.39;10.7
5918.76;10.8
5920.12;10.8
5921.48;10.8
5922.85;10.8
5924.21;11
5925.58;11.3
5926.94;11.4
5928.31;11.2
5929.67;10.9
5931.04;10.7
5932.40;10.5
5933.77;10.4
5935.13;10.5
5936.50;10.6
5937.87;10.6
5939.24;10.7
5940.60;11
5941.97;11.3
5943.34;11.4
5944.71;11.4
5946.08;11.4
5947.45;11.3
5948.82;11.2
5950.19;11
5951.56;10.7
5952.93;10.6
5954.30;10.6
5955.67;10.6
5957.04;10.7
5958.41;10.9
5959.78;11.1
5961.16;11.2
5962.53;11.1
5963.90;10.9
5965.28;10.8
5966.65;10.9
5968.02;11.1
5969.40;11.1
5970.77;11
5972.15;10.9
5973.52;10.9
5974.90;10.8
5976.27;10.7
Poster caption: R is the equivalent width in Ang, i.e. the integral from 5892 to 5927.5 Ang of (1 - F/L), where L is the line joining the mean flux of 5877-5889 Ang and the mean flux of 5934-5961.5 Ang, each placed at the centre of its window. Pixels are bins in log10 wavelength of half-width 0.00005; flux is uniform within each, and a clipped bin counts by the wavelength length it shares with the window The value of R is 0.6 Ang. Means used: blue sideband 9.99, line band 10.2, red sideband 10.9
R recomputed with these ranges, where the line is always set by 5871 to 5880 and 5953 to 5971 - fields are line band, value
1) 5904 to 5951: 1.2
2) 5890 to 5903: 2.4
